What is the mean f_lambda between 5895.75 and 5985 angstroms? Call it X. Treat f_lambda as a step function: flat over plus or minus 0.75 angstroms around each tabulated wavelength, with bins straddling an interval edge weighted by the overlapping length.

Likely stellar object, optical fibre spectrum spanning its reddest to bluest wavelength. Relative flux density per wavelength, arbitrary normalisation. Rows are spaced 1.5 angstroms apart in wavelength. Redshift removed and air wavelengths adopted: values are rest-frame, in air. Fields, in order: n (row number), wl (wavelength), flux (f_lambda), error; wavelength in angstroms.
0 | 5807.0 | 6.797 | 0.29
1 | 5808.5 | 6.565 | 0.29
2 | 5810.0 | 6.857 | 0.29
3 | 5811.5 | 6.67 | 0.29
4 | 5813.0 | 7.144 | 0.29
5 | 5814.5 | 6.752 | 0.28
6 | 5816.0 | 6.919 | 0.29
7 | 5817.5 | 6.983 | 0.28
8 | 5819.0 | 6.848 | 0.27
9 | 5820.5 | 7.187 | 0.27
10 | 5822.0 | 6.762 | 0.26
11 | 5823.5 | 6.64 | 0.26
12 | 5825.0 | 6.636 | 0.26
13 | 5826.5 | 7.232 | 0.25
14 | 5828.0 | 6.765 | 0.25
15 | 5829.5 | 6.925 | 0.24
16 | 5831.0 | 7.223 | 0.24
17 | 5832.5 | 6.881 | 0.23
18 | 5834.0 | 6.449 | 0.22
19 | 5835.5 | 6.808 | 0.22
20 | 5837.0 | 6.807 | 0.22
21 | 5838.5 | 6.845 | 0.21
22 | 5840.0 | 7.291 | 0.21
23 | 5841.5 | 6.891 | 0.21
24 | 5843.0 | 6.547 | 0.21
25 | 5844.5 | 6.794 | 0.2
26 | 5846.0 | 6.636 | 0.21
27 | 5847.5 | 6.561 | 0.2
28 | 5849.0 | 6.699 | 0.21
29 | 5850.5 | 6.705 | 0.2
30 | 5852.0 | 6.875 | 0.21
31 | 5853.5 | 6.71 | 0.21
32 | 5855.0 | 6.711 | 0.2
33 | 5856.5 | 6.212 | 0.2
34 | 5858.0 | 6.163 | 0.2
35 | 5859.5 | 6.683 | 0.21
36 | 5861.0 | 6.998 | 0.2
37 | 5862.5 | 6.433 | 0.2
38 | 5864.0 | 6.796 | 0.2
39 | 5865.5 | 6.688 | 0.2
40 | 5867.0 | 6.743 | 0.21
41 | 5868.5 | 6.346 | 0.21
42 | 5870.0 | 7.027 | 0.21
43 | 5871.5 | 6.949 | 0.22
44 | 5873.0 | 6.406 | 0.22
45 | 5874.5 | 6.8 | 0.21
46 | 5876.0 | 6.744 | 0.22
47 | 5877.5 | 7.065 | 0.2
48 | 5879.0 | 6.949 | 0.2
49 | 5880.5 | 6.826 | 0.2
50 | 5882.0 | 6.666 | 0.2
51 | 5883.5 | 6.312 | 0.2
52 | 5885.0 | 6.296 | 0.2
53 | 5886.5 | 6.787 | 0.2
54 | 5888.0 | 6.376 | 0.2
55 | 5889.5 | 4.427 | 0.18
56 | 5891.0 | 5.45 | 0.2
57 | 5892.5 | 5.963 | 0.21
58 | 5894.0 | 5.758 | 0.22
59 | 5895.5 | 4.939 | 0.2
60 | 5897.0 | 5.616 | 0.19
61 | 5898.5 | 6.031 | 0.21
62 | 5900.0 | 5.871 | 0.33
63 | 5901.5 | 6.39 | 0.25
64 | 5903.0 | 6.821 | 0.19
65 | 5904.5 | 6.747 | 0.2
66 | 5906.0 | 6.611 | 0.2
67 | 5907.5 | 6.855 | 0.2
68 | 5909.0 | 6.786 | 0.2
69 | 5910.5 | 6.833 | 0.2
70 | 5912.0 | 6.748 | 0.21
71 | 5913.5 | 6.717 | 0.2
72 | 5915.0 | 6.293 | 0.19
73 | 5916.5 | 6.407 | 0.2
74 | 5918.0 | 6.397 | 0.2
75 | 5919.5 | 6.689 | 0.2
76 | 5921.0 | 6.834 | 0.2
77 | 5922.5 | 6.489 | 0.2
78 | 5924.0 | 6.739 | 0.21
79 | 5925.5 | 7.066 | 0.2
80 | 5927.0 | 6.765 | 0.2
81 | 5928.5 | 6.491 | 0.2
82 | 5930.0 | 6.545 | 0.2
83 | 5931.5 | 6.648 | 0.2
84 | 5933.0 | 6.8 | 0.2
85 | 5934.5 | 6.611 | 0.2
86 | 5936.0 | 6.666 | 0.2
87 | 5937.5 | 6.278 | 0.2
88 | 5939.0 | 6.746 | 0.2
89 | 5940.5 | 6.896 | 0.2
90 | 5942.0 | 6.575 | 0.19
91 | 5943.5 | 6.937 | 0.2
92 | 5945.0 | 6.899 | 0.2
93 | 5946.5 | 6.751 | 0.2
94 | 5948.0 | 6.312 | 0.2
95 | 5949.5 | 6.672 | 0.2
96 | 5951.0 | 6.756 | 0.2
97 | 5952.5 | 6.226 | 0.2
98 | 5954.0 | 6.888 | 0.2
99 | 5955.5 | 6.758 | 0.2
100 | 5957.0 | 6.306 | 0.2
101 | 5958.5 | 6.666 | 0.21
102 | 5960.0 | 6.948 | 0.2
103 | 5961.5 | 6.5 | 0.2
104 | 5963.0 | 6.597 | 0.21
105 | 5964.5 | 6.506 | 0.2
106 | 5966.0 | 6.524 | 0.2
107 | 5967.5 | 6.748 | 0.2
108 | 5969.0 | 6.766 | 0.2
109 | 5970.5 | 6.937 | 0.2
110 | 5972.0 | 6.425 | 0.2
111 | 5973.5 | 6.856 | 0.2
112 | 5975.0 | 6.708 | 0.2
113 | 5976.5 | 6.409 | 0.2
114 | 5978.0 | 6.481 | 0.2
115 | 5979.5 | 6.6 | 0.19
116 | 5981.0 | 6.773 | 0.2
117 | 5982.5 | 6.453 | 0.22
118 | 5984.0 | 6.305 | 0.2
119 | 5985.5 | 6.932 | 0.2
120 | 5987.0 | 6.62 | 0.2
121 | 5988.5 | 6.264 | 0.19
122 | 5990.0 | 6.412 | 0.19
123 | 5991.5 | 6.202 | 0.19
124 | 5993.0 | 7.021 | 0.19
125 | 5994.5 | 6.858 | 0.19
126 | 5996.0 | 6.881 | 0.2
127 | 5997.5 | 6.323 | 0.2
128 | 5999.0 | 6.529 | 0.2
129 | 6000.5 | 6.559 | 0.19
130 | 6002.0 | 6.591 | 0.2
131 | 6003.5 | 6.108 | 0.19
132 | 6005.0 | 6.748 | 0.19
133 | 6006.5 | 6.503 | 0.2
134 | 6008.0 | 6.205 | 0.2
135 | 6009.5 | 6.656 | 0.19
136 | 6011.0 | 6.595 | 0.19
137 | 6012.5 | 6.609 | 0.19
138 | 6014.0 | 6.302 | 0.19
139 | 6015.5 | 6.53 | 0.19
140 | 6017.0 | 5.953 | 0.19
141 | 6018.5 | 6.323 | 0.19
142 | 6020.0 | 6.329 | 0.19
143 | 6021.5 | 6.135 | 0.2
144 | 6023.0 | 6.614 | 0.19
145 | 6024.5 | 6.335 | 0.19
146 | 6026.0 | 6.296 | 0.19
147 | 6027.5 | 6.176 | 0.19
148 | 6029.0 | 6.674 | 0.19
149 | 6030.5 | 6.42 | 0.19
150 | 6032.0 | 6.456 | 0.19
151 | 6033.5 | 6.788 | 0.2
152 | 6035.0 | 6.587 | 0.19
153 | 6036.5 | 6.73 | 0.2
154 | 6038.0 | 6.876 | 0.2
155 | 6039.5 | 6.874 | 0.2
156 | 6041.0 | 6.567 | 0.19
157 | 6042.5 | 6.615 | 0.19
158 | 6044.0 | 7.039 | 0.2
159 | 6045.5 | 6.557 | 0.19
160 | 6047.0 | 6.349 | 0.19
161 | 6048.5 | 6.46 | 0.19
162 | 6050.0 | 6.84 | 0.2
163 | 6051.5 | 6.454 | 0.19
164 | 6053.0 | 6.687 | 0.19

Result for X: 6.6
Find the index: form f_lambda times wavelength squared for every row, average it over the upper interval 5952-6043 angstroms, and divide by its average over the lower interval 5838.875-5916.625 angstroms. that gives 1.05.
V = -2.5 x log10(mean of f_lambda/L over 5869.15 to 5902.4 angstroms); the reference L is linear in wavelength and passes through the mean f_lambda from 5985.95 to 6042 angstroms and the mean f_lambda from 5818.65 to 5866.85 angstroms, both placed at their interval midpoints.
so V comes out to 0.07 mag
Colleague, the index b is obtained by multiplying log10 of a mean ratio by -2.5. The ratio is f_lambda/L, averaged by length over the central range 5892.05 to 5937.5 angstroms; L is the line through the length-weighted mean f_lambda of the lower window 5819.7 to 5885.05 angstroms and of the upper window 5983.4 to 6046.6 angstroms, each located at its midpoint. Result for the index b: 0.032 mag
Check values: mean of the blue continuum 6.75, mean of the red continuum 6.53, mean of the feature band 6.47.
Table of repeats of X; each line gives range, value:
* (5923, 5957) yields 6.67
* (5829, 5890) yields 6.67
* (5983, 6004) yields 6.55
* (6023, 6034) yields 6.45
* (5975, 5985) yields 6.53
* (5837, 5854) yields 6.78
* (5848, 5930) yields 6.5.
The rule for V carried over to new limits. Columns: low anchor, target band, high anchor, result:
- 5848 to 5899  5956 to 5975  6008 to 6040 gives -0.03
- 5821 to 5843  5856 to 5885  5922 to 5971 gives 0.02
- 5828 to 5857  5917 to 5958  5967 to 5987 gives 0.00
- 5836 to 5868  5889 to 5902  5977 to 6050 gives 0.18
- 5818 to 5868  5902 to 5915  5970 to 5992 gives -0.01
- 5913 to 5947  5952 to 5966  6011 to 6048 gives 0.00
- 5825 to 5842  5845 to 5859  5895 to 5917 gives 0.03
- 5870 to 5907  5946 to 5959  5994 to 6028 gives -0.04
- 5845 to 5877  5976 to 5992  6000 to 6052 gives 0.01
